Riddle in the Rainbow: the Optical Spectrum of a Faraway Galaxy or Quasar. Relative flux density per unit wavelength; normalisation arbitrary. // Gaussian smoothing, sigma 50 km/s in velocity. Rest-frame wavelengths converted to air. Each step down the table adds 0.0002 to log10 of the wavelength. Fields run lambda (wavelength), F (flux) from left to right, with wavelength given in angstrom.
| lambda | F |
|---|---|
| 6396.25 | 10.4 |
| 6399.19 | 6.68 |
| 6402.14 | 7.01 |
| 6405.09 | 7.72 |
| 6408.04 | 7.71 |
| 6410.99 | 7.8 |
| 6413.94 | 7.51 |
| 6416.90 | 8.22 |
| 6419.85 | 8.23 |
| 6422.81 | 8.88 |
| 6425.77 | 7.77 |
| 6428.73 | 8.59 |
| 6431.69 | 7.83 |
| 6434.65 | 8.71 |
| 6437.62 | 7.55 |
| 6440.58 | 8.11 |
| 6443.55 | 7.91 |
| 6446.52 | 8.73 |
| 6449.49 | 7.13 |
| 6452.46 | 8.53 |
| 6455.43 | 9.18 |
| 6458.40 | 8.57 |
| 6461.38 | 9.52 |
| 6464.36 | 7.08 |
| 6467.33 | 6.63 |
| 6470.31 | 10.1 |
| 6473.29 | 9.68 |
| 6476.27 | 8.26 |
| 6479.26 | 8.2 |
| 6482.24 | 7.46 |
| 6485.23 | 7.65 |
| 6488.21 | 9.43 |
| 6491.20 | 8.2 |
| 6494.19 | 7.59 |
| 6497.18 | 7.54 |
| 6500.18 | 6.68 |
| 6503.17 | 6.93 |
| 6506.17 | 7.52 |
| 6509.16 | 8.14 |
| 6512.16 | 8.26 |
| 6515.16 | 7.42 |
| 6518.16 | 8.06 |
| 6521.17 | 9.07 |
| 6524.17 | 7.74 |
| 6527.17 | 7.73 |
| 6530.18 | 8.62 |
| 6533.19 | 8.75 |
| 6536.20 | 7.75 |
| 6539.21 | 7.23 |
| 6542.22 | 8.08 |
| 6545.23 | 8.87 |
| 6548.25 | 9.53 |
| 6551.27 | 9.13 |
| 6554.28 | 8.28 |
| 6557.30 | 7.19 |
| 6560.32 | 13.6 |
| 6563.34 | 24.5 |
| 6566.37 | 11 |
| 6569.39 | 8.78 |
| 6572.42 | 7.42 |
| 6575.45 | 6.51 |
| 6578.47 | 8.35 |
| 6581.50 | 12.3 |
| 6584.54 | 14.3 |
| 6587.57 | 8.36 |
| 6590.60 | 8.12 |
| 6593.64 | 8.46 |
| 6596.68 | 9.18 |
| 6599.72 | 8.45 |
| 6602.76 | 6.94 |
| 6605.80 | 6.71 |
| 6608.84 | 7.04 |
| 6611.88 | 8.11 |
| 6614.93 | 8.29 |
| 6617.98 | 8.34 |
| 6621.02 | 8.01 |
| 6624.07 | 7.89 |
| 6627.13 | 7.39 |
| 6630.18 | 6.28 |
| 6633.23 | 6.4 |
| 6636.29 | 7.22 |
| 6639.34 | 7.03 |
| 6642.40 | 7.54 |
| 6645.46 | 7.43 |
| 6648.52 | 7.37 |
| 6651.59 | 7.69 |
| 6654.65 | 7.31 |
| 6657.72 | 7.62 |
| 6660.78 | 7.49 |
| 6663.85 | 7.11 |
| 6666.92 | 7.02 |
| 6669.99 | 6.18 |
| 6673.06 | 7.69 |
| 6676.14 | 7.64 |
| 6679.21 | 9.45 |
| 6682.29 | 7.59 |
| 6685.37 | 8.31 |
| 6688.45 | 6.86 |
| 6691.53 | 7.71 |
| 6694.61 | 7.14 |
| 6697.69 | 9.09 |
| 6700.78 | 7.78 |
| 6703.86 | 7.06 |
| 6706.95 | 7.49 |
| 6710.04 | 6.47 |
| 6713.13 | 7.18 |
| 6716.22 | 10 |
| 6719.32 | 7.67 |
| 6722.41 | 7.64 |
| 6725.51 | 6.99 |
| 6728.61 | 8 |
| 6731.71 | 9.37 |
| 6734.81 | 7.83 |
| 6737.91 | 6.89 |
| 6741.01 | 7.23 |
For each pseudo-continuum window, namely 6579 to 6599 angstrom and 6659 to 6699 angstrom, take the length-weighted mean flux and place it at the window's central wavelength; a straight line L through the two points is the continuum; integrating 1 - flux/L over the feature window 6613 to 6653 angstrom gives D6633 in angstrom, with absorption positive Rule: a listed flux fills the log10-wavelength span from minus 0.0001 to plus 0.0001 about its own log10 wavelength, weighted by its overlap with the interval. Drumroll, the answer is 6.2 angstrom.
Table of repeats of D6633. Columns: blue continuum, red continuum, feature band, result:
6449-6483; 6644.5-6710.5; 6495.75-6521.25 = 1.8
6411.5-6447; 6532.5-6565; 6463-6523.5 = 8.4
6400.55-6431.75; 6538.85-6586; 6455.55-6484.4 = 1.4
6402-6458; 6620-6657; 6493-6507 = 1.1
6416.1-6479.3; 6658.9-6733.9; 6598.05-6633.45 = 1.7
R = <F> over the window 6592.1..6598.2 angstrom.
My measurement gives 8.81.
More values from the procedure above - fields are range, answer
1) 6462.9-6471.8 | 7.95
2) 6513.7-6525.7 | 8.08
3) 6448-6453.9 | 7.83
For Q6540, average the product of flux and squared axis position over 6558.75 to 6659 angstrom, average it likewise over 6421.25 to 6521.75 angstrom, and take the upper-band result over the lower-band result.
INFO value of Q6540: 1.1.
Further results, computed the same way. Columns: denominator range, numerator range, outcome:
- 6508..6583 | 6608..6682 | 0.83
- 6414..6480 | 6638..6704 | 0.97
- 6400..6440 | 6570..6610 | 1.15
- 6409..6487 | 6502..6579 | 1.13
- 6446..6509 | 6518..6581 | 1.19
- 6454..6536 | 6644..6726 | 0.99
